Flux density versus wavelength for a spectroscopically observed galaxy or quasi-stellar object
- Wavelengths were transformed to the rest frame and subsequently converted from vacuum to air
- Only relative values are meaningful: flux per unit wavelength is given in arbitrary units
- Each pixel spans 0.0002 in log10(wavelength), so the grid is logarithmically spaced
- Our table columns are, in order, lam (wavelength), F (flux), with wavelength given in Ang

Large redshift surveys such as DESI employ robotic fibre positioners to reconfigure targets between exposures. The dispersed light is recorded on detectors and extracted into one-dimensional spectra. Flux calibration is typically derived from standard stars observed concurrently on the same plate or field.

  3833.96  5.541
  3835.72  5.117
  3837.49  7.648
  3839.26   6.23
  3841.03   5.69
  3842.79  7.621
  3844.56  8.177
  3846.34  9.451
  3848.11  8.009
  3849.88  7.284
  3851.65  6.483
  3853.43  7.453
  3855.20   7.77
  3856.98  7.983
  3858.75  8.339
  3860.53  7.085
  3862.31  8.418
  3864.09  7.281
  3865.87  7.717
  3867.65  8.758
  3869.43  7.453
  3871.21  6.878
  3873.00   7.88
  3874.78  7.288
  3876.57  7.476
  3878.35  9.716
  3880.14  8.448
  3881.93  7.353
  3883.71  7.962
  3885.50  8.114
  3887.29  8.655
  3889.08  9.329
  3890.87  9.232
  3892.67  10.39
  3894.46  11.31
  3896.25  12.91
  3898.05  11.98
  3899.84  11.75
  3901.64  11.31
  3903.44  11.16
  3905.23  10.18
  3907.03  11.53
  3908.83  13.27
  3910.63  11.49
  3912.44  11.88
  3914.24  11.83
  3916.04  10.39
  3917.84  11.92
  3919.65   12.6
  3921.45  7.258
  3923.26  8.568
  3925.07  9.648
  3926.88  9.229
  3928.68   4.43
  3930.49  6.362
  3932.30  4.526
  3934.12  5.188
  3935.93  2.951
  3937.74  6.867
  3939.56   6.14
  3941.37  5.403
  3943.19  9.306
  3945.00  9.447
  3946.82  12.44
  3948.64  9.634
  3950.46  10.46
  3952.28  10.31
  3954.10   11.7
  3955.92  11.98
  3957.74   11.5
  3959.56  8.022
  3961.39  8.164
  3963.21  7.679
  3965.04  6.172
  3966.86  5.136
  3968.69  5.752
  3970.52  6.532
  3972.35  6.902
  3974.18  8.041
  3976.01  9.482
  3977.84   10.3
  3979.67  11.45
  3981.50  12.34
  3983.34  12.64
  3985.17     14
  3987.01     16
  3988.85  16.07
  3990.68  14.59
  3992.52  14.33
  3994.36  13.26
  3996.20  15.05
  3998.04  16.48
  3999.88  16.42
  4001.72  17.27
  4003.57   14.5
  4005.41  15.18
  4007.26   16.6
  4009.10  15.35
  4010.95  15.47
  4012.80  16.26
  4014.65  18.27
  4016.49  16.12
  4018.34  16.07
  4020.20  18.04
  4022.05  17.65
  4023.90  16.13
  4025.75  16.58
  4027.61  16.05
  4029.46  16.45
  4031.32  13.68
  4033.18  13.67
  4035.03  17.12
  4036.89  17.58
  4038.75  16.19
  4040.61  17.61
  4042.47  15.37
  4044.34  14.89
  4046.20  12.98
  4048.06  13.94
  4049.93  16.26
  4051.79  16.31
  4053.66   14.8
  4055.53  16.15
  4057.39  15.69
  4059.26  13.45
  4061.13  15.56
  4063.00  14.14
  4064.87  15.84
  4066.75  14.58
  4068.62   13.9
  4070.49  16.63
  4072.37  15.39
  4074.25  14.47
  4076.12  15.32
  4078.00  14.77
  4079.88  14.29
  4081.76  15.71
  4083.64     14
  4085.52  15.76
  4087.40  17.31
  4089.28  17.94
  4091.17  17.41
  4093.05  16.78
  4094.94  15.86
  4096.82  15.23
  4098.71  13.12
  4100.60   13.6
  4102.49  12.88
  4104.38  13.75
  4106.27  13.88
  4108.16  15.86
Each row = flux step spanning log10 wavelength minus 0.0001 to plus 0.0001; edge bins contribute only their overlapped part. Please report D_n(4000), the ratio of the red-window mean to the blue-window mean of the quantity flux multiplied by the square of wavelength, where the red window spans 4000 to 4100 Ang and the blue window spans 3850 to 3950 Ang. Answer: 1.91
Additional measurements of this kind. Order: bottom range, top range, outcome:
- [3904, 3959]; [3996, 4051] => 1.80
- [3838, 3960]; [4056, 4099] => 1.90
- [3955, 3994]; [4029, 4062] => 1.54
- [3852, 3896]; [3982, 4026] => 2.02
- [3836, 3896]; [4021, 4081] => 2.10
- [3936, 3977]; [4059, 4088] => 1.91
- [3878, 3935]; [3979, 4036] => 1.68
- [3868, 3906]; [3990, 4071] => 1.79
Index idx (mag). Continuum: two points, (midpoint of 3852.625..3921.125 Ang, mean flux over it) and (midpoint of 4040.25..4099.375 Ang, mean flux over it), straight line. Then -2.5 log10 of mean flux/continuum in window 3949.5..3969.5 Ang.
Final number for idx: 0.32 mag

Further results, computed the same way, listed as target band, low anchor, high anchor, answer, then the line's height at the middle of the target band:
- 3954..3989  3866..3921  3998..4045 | 0.37 mag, 13.8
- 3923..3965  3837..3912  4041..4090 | 0.34 mag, 11.2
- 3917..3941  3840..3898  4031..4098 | 0.39 mag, 10.5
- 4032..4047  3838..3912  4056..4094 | -0.10 mag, 14.3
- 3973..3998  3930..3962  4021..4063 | -0.14 mag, 11.4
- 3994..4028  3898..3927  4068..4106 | -0.21 mag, 13.3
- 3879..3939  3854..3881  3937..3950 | -0.14 mag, 8.25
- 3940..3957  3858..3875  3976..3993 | 0.16 mag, 11.6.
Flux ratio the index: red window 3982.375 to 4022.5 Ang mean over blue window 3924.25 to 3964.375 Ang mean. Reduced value 1.91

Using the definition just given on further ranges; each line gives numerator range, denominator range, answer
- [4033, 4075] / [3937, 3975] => 1.82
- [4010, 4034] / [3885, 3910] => 1.49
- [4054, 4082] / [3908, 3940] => 1.75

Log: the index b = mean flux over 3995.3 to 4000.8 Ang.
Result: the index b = 16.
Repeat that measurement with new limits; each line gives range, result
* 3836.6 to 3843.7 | 6.8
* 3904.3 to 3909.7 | 11.7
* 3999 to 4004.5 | 16.1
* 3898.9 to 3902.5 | 11.5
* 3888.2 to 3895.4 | 10.1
